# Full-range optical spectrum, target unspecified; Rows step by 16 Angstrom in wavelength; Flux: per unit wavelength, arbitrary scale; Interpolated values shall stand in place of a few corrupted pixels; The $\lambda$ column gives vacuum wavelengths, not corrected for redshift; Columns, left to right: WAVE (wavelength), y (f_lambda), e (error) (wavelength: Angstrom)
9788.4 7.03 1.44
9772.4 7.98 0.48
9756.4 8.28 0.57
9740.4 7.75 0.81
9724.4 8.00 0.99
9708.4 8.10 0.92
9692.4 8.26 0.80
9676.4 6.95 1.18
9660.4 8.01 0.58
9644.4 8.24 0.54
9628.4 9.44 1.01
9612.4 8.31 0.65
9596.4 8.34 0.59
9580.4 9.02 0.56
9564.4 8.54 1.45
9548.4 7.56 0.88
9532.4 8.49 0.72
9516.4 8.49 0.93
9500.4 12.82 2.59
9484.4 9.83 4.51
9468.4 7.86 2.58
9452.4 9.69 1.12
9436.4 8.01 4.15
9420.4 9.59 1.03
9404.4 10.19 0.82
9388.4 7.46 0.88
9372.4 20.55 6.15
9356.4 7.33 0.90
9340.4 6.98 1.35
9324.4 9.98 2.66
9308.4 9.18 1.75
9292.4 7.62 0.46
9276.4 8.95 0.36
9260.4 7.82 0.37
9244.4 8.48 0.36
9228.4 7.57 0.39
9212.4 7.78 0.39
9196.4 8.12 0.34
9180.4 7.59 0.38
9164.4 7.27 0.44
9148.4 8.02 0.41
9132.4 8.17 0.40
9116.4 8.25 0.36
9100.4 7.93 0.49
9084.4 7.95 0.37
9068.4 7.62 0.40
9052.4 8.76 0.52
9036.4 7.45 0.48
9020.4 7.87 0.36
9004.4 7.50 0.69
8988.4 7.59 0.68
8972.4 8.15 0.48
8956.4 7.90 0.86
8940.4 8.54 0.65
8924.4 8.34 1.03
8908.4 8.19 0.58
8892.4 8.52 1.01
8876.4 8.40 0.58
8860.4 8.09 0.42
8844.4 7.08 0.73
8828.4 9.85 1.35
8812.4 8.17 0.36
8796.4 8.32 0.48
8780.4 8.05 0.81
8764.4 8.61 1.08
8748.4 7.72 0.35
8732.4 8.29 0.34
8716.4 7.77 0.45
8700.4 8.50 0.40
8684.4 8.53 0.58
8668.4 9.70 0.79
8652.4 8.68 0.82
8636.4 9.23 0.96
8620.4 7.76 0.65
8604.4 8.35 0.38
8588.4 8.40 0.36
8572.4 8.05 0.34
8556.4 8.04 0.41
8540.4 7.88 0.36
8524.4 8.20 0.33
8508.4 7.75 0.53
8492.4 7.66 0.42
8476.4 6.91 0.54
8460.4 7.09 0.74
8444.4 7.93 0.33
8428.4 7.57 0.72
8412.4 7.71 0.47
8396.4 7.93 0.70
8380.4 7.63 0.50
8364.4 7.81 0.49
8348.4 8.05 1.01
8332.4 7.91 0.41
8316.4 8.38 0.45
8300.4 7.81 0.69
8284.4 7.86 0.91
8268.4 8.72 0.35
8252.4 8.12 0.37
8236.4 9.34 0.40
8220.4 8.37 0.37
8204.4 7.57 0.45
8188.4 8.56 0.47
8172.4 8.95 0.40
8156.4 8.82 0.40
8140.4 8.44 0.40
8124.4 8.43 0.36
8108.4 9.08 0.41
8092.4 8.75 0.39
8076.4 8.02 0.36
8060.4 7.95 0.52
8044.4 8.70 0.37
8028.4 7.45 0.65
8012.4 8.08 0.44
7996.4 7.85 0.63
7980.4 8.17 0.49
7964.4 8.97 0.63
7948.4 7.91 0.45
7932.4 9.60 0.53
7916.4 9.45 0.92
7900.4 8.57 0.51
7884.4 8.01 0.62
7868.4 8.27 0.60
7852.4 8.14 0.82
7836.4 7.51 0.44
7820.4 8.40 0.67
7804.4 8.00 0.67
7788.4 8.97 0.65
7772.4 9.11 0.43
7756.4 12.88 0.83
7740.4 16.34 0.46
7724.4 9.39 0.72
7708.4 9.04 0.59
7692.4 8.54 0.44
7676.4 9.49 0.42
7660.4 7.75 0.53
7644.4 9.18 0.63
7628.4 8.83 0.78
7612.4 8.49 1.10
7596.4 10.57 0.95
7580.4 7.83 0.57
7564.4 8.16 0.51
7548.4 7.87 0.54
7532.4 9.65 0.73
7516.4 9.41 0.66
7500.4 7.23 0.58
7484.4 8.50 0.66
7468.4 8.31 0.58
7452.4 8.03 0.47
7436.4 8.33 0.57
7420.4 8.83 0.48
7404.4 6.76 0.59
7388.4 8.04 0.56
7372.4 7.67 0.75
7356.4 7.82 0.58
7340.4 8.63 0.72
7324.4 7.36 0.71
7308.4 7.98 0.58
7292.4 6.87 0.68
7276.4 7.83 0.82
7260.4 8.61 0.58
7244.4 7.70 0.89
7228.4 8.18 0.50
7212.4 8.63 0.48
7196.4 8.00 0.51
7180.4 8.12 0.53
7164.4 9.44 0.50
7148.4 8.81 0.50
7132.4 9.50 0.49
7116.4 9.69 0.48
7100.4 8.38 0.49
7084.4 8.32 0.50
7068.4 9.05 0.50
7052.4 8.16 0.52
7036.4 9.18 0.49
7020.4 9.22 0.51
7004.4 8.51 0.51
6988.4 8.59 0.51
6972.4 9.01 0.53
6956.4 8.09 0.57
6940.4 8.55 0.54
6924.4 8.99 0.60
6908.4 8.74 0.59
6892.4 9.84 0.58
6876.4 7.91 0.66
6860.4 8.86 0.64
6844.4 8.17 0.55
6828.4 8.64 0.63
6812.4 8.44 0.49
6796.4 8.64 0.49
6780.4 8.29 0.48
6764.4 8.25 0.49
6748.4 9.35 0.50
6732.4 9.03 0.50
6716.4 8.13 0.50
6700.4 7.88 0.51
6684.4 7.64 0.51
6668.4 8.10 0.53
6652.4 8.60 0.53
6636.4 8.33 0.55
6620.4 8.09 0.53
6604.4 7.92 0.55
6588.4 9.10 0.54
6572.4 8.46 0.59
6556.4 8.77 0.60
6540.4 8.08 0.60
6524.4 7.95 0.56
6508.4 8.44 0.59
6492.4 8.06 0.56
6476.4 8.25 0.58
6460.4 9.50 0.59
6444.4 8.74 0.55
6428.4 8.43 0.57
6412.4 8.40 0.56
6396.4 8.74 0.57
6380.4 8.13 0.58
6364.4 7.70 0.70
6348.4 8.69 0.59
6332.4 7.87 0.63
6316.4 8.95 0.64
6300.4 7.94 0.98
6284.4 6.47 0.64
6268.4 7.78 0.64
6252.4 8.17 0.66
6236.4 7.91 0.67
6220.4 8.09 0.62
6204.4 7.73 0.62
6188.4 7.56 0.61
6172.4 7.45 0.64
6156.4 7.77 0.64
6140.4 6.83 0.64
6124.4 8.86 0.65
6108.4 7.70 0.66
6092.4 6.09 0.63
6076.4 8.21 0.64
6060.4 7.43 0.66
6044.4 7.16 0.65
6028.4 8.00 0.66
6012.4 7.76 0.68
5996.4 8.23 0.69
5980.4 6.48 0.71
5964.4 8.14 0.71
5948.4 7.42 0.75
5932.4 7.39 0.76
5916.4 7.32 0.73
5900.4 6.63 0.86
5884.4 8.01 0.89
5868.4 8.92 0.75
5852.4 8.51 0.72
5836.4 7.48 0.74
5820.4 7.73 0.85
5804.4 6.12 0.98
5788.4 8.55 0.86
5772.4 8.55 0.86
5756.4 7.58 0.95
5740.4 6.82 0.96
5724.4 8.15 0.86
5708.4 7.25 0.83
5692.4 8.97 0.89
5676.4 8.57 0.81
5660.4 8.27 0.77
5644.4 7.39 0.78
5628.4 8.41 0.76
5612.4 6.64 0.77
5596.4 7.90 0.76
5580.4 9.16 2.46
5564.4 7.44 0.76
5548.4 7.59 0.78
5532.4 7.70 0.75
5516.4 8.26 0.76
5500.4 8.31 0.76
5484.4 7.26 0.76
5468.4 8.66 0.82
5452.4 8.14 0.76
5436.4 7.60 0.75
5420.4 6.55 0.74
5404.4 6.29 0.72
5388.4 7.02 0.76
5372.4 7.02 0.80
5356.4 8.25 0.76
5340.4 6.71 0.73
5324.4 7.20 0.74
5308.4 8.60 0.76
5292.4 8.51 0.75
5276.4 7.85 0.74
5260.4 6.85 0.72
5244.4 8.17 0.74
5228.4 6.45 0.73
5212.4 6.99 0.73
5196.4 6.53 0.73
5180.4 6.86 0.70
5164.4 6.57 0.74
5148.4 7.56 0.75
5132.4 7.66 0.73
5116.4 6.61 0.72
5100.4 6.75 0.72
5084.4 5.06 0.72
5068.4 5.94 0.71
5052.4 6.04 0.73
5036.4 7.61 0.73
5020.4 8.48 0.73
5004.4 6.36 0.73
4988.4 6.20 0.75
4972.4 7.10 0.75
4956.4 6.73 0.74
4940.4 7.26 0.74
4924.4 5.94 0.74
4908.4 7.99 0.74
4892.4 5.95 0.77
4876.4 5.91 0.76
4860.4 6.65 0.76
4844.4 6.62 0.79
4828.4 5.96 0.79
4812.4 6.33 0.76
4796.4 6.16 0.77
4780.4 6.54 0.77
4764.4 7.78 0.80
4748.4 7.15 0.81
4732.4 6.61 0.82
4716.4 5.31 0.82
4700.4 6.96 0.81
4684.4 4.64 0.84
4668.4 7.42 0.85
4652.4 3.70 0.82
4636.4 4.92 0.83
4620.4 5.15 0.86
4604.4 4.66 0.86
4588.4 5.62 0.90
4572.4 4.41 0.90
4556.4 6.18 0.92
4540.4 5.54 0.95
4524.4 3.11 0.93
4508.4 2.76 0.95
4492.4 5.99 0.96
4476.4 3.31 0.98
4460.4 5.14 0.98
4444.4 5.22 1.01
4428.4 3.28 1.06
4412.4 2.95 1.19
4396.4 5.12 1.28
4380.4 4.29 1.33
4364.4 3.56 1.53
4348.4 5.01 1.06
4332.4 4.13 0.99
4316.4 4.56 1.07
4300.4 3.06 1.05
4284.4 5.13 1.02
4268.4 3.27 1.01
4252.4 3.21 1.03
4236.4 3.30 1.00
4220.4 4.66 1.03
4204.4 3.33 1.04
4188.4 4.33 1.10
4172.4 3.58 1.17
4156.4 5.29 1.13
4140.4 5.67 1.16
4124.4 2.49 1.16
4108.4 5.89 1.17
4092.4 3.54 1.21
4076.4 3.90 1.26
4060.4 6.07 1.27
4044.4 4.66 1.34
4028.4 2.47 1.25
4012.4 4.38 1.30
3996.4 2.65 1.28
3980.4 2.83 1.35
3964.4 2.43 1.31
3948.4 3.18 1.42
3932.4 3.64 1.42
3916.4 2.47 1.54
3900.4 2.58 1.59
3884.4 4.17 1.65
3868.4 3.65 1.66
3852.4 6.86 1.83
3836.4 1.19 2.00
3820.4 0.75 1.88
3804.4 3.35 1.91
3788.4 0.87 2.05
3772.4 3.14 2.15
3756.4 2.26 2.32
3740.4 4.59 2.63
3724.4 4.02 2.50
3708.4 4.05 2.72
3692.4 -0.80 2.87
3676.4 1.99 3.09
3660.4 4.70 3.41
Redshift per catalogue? 0.18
